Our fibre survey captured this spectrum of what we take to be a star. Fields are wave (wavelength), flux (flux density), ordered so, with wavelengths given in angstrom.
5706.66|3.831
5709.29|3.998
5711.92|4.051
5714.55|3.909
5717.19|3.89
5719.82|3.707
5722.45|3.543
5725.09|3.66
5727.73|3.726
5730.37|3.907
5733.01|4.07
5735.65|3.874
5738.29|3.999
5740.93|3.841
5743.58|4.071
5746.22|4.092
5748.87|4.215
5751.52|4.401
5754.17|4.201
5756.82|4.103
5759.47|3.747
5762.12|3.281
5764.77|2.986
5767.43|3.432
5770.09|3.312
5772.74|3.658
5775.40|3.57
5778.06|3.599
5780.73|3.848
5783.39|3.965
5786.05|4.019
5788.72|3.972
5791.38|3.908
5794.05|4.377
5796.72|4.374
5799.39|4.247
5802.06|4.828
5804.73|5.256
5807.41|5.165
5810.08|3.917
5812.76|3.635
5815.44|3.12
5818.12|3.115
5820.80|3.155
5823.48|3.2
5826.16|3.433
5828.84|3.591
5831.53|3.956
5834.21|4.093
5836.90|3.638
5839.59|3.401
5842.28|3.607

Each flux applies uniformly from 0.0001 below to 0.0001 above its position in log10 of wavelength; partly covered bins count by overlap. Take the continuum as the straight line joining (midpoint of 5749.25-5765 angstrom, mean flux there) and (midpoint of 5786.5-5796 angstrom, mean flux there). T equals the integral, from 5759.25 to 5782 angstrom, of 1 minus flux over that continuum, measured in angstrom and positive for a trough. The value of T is 2.8 angstrom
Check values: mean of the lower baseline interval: 3.87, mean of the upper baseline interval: 4.1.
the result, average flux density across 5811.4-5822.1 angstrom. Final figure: 3.26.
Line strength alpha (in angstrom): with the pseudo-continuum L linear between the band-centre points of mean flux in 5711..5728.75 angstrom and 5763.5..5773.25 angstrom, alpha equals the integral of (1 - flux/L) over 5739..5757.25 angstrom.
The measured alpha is -3.21 angstrom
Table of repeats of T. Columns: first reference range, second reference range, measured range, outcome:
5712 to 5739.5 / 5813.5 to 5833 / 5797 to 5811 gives -4.9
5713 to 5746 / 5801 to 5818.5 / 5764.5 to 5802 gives 2.0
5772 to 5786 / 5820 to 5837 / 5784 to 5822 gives -4.1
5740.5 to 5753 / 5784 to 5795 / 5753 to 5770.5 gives 2.2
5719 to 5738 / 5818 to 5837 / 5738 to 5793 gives -1.7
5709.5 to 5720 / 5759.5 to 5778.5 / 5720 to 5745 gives -0.6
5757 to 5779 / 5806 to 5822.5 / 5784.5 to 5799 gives -2.2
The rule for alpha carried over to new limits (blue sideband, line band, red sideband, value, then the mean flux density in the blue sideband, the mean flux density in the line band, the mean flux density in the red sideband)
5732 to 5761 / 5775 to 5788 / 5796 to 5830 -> 0.51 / 4.05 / 3.82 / 3.92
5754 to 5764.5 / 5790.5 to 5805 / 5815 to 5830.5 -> -4.23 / 3.71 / 4.46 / 3.29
